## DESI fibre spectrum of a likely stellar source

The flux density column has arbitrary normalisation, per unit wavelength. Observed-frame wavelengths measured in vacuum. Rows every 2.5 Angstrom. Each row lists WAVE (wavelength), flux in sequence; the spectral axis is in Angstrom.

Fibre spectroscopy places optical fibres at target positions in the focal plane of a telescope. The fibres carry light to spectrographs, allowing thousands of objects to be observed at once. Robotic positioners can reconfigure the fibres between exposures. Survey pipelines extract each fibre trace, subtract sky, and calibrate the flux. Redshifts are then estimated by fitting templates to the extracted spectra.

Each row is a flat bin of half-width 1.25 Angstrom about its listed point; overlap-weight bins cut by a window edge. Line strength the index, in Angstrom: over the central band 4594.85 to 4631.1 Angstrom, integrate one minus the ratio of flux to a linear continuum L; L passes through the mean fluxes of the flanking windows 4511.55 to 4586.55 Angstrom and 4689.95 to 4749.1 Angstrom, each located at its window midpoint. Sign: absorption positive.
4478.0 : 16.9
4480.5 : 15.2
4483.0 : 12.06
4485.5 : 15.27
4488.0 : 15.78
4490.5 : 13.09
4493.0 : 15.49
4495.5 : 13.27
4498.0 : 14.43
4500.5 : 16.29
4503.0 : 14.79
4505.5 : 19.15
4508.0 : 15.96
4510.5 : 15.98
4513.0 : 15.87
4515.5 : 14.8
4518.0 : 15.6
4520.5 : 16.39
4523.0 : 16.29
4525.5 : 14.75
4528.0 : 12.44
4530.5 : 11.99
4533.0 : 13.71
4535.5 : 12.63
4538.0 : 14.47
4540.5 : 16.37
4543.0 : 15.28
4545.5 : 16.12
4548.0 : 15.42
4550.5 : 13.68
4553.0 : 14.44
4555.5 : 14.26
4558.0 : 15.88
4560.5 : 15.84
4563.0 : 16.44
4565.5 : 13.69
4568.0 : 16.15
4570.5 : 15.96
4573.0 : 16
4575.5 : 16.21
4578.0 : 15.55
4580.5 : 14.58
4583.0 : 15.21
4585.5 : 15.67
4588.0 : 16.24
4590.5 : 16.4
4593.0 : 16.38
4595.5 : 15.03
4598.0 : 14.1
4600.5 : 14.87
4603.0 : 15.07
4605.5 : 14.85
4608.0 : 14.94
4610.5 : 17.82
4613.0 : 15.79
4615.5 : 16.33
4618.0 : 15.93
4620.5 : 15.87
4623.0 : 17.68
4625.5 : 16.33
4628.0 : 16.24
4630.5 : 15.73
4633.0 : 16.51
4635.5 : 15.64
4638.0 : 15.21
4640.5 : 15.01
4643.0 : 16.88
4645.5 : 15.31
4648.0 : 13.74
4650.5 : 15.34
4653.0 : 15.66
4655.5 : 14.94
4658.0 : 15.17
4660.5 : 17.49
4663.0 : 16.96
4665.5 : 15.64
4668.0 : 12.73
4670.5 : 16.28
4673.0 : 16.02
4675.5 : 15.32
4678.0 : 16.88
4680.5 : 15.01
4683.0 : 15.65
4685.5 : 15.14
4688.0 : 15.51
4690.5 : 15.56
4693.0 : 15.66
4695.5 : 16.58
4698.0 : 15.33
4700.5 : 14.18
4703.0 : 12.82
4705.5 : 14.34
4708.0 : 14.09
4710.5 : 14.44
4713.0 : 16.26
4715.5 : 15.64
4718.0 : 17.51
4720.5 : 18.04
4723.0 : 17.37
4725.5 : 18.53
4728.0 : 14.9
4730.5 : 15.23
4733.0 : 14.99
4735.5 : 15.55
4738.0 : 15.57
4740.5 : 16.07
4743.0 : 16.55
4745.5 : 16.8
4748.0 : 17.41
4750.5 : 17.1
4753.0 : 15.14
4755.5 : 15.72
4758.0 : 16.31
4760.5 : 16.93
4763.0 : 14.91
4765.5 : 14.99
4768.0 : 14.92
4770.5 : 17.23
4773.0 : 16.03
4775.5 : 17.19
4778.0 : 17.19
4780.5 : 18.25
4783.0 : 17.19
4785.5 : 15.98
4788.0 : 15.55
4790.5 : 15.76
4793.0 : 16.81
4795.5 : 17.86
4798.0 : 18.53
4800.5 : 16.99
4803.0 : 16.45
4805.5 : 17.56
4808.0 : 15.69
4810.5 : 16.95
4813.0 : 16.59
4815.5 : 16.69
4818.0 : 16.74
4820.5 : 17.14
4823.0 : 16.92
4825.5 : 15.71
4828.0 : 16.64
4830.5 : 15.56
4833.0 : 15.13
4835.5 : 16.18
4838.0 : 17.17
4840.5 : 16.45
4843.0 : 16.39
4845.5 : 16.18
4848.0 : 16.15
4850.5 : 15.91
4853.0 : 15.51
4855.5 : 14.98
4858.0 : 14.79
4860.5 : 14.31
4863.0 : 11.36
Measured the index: -1.1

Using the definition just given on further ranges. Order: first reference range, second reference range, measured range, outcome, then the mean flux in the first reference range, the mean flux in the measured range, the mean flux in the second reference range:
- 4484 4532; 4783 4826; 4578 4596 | -0.1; 15.1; 15.7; 16.7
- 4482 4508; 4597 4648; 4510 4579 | 1.1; 15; 15.1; 15.8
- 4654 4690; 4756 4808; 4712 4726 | -1.0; 15.6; 17.2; 16.6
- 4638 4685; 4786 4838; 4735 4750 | -0.3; 15.5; 16.4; 16.6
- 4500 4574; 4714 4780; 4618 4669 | 0.2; 15.2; 15.7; 16.3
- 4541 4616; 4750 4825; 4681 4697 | 0.4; 15.5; 15.6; 16.6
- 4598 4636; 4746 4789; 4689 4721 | 1.6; 15.9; 15.4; 16.4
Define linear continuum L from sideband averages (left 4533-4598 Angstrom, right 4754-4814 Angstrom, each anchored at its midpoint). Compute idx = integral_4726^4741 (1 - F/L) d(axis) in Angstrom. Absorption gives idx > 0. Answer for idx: 0.7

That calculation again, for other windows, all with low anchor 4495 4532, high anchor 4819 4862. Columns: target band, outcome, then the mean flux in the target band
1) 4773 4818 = -2.9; 16.9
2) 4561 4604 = -0.4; 15.5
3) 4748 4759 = -0.3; 16.2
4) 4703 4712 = 0.9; 14.1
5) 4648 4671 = 0.1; 15.5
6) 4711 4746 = -1.4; 16.3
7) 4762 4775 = 0.0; 15.7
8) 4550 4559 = 0.4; 14.6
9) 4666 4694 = 0.3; 15.4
